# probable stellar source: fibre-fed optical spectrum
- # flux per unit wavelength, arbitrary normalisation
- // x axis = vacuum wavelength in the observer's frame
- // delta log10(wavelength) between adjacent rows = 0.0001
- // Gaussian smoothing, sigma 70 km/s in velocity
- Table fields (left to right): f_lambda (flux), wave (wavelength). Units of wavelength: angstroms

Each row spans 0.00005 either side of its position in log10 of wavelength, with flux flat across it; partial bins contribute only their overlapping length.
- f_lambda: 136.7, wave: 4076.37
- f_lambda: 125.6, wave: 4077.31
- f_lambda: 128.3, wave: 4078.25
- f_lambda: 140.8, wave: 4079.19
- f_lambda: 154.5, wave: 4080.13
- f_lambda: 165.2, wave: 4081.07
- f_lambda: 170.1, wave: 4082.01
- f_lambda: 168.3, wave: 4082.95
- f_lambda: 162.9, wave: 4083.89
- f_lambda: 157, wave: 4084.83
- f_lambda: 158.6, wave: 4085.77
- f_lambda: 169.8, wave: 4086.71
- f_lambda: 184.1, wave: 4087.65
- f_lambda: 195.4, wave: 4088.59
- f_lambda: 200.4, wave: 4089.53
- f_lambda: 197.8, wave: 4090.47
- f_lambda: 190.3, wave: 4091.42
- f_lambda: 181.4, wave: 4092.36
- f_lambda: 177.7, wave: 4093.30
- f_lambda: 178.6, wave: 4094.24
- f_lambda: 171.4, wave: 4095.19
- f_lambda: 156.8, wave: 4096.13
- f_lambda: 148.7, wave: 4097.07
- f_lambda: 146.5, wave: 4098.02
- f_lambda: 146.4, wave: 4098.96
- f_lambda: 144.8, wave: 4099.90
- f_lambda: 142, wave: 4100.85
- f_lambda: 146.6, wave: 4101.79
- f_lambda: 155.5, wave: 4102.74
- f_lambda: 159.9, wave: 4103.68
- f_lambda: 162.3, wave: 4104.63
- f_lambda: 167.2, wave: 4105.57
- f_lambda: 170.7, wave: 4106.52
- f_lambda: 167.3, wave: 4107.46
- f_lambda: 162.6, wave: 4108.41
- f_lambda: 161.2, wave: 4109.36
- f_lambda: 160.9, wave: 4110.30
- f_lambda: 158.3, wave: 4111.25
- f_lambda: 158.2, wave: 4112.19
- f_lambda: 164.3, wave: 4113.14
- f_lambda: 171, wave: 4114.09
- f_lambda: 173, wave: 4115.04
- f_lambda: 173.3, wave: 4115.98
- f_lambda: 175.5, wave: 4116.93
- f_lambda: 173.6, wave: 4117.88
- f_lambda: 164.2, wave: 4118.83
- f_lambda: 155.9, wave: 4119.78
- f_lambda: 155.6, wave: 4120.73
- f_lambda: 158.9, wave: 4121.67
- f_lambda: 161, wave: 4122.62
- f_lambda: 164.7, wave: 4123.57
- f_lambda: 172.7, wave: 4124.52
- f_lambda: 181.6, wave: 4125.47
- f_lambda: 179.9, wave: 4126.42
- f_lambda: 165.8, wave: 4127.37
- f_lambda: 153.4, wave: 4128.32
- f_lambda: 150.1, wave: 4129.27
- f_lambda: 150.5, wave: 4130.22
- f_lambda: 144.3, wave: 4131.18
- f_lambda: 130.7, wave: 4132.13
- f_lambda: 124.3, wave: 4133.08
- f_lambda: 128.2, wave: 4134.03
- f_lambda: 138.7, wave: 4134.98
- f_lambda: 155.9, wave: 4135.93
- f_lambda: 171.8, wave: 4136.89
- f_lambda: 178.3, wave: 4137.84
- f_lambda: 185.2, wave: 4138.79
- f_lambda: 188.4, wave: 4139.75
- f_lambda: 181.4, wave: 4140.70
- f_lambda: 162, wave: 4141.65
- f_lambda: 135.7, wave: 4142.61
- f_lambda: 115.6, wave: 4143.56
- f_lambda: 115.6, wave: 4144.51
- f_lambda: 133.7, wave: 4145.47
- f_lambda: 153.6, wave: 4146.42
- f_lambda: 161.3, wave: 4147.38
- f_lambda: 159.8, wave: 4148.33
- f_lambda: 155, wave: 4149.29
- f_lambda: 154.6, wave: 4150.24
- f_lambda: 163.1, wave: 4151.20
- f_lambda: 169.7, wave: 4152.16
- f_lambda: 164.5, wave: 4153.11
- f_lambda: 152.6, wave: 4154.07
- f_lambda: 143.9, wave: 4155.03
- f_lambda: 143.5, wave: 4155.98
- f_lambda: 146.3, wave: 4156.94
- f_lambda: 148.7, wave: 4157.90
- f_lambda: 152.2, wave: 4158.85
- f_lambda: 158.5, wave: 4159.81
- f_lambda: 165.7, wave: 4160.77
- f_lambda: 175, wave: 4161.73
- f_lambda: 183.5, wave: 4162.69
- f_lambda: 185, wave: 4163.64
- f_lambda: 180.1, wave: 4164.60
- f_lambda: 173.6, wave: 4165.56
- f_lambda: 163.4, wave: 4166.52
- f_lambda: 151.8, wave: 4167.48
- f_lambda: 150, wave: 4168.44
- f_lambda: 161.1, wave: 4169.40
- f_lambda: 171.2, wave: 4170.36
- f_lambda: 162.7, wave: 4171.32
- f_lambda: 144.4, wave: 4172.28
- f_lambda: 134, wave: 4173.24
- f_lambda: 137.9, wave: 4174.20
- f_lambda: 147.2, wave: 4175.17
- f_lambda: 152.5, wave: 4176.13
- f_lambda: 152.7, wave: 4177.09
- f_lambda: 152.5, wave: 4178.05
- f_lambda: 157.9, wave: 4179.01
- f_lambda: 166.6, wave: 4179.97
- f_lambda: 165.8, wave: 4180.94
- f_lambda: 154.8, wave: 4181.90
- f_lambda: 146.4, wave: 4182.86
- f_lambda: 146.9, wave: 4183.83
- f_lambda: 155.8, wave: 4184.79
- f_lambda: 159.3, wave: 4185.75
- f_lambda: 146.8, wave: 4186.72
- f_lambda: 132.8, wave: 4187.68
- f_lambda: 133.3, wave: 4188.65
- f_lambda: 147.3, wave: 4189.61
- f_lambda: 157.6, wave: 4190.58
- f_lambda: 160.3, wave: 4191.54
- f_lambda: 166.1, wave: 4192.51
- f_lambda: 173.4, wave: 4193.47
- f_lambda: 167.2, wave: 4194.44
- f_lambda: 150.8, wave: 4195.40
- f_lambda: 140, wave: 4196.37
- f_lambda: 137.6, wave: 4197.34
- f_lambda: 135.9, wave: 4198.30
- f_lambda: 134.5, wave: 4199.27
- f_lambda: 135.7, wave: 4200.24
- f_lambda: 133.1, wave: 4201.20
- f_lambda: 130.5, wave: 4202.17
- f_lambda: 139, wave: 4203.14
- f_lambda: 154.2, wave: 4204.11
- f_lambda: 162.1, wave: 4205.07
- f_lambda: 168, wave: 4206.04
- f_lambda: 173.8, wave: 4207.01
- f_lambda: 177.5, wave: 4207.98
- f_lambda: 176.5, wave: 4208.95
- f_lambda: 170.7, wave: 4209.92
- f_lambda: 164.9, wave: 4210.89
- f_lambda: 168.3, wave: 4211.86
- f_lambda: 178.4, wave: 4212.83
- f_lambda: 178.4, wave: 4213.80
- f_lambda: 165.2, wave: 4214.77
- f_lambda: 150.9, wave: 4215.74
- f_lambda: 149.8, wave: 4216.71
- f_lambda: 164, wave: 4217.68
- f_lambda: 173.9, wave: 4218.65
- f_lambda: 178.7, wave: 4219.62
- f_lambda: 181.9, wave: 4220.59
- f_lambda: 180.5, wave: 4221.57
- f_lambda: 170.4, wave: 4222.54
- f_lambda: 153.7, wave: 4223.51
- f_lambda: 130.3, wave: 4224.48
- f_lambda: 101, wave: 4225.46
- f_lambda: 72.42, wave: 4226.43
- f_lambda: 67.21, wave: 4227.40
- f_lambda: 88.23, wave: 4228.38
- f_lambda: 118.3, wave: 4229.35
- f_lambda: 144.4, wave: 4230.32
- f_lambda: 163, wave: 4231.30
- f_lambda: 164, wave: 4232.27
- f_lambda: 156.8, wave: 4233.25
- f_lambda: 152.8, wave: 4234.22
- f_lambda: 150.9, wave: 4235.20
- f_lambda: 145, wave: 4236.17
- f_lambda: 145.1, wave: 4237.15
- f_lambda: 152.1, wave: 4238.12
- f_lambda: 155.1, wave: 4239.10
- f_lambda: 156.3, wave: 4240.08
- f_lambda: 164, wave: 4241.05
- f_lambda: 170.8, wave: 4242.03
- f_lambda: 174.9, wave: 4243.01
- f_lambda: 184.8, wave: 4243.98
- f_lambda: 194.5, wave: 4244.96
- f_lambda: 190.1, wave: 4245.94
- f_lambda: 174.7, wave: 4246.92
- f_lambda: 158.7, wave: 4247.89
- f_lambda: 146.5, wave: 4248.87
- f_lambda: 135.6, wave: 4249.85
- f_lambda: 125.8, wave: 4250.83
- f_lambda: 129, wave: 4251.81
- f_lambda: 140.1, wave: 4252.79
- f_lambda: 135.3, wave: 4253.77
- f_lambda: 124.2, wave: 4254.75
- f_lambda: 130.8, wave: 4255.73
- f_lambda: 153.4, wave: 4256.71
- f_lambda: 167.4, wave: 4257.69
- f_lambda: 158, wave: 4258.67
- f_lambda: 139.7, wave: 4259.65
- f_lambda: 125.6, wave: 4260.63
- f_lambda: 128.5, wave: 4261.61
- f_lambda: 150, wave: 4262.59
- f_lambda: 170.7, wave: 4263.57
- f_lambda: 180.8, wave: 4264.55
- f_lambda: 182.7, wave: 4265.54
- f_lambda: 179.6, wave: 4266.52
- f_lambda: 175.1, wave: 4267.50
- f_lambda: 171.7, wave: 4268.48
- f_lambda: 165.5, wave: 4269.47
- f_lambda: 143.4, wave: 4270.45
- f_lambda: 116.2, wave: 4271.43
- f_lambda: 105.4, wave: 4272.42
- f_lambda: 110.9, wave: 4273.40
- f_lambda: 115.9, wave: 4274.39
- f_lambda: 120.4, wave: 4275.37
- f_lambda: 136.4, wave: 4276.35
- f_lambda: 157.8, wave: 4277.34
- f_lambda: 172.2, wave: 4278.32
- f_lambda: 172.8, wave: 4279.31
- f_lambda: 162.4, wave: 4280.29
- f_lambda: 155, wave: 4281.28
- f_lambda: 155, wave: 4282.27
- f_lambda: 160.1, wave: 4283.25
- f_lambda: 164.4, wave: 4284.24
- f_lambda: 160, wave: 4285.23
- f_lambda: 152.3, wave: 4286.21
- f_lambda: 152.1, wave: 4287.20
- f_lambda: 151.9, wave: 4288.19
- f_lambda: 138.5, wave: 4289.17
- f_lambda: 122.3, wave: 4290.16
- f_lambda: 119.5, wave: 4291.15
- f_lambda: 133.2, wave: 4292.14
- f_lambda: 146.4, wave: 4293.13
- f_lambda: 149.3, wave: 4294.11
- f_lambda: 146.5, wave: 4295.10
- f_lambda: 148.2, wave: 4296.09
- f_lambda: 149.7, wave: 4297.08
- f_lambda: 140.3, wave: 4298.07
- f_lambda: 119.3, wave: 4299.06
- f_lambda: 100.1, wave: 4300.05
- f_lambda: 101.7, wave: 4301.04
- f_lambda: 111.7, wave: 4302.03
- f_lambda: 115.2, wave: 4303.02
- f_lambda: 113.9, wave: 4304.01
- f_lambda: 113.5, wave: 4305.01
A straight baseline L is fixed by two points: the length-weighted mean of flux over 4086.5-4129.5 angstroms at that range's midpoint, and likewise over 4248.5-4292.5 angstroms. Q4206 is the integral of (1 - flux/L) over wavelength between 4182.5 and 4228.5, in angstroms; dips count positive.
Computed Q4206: 1.0 angstroms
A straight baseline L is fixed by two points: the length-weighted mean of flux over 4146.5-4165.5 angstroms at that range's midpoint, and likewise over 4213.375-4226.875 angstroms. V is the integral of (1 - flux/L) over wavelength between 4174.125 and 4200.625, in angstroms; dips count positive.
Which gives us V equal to 1.2 angstroms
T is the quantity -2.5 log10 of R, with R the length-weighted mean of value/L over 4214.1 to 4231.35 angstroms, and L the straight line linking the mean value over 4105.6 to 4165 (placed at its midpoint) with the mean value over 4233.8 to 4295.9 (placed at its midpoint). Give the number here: 0.09 mag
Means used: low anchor 160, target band 142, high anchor 151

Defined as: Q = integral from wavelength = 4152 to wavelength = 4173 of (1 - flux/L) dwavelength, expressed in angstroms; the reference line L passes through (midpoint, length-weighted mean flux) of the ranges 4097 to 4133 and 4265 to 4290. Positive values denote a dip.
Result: -0.5 angstroms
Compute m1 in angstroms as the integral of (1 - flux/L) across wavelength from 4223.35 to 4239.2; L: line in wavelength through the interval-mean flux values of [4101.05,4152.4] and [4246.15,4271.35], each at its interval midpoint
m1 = 2.2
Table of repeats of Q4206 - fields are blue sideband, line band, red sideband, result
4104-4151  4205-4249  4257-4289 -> -0.8 angstroms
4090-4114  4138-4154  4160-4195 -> 0.4 angstroms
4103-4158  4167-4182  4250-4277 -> 0.0 angstroms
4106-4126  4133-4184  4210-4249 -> 1.7 angstroms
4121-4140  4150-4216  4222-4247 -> -1.6 angstroms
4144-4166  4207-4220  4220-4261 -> -1.6 angstroms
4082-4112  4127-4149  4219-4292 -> 1.4 angstroms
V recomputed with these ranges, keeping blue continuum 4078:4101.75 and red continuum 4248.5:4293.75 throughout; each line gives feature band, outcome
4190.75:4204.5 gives 0.6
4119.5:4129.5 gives -0.1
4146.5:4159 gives 0.3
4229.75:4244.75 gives -0.9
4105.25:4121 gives -0.2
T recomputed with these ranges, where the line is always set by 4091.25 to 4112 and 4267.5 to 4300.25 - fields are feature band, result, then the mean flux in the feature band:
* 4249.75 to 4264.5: 0.030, 142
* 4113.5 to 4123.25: -0.043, 166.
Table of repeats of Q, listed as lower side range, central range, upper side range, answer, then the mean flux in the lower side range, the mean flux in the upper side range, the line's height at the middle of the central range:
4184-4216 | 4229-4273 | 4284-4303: -2.5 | 155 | 136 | 145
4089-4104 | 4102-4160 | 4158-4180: 1.7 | 165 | 160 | 163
